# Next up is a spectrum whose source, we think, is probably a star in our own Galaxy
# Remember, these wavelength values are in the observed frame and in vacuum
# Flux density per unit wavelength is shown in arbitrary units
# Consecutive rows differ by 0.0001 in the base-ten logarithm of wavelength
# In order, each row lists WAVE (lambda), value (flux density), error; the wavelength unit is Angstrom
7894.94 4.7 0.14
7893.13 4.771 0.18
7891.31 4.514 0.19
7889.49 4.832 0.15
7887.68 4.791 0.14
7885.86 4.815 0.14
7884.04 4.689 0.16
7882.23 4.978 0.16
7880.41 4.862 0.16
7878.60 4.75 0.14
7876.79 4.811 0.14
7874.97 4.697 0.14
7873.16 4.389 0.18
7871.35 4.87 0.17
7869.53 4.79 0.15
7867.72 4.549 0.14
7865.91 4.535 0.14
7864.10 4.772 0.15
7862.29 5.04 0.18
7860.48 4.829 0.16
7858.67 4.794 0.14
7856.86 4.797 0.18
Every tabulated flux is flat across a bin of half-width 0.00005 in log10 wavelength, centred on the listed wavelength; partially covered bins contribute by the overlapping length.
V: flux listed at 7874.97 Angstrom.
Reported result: 4.697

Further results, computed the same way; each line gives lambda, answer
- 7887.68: 4.791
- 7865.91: 4.535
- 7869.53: 4.79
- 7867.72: 4.549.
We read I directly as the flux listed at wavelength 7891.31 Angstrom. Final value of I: 4.514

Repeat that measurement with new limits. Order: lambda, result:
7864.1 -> 4.772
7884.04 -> 4.689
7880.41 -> 4.862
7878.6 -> 4.75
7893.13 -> 4.771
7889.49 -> 4.832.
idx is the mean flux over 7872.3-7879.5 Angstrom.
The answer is 4.66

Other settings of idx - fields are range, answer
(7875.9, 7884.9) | 4.82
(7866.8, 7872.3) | 4.73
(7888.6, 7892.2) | 4.67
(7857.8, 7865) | 4.86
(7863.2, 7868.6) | 4.62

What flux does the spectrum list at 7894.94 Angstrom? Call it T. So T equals 4.7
